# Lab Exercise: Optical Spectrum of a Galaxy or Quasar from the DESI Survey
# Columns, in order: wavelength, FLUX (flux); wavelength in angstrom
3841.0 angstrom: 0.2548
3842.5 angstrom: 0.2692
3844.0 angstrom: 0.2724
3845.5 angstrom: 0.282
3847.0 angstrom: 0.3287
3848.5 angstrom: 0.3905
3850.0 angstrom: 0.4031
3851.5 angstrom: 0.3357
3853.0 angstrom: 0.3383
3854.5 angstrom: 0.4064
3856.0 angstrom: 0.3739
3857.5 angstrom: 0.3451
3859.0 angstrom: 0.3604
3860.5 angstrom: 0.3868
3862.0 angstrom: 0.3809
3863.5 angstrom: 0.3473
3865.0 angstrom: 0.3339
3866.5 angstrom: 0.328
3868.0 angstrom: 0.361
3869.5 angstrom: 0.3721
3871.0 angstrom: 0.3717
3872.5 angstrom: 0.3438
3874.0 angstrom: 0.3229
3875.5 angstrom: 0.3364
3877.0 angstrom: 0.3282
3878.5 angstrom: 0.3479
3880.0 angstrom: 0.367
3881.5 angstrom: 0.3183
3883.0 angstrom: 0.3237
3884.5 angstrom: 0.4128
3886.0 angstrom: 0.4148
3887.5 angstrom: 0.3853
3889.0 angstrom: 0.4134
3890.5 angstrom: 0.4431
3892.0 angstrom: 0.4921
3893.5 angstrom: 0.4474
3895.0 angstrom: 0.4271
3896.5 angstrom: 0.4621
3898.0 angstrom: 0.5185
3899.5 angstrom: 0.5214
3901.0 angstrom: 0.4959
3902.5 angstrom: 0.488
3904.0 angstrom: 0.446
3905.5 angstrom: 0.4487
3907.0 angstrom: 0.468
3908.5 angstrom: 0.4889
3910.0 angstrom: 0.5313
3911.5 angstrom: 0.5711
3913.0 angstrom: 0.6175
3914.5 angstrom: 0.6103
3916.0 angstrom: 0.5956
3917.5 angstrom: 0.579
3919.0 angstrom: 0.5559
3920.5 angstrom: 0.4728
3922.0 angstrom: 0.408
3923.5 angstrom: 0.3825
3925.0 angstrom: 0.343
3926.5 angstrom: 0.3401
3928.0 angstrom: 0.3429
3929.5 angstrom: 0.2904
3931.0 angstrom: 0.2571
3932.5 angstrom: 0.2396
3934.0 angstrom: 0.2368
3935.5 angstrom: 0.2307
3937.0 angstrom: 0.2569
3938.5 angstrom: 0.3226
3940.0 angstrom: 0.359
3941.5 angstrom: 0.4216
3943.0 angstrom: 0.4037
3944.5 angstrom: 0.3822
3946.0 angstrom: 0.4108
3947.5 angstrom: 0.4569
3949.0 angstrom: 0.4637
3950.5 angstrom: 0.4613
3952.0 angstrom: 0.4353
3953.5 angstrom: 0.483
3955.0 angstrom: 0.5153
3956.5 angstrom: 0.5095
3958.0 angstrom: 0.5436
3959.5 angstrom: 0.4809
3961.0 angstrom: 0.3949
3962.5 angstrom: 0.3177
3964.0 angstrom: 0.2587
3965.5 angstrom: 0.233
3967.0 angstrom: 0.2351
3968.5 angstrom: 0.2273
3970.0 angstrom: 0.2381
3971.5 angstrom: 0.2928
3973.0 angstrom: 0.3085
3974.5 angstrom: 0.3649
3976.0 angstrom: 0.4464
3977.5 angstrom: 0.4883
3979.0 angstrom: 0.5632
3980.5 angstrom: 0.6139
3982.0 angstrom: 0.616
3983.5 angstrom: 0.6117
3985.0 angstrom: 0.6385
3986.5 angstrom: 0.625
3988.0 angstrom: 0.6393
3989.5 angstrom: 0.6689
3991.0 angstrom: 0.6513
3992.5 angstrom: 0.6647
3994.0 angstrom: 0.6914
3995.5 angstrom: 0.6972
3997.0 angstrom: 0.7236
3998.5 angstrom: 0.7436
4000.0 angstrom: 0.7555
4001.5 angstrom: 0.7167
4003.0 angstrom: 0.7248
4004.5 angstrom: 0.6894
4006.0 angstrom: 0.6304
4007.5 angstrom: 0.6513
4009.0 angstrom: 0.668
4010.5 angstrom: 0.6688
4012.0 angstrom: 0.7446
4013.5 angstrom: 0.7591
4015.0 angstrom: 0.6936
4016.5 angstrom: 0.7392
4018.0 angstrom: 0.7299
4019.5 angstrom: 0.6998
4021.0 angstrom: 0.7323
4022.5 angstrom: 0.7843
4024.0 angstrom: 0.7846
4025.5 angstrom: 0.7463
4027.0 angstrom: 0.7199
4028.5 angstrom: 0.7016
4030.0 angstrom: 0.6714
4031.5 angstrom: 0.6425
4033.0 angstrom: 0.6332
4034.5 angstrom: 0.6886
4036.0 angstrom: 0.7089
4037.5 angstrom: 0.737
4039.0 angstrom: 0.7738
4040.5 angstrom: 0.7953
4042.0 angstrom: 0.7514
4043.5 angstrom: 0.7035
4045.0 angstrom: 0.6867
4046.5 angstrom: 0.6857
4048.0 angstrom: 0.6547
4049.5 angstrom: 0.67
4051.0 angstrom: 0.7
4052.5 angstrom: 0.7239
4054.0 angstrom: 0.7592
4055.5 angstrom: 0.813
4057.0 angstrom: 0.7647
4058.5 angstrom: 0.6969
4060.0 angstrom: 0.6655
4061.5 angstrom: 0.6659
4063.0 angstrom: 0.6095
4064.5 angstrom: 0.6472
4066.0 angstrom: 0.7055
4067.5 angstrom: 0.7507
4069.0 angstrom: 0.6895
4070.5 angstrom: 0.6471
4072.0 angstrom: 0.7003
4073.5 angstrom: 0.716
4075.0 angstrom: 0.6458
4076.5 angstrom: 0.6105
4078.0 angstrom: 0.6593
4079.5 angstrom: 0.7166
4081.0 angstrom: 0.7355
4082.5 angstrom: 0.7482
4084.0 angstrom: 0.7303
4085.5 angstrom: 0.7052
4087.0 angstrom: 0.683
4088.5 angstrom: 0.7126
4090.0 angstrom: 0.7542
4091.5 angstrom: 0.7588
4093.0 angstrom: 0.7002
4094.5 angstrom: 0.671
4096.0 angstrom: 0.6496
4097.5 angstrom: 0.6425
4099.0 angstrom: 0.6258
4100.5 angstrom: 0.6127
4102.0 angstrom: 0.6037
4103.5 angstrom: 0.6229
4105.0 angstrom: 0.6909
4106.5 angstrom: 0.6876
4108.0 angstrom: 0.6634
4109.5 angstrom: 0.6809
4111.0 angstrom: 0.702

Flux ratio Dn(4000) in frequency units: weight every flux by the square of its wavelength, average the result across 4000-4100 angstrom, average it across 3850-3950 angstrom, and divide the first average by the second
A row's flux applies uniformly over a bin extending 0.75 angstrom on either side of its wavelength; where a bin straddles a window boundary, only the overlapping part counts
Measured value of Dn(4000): 1.88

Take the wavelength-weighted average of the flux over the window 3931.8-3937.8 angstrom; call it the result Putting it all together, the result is 0.242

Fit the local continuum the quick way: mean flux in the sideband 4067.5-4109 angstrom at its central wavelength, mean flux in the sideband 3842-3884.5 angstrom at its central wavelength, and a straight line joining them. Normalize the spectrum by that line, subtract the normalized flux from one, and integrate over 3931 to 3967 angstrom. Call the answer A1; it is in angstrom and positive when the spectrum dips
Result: 7.4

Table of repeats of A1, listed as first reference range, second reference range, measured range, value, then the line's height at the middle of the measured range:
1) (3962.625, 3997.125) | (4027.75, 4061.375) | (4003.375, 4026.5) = -3.96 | 0.61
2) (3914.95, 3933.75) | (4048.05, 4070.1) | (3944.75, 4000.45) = 1.70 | 0.508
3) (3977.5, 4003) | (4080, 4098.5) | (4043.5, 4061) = -0.52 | 0.689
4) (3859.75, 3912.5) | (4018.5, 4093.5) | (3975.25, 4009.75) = -2.87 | 0.598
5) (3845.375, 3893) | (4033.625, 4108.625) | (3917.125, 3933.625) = 2.93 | 0.458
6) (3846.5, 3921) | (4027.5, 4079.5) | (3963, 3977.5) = 6.78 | 0.563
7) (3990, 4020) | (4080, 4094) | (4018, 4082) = 0.80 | 0.714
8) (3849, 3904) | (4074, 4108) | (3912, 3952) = 5.20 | 0.466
